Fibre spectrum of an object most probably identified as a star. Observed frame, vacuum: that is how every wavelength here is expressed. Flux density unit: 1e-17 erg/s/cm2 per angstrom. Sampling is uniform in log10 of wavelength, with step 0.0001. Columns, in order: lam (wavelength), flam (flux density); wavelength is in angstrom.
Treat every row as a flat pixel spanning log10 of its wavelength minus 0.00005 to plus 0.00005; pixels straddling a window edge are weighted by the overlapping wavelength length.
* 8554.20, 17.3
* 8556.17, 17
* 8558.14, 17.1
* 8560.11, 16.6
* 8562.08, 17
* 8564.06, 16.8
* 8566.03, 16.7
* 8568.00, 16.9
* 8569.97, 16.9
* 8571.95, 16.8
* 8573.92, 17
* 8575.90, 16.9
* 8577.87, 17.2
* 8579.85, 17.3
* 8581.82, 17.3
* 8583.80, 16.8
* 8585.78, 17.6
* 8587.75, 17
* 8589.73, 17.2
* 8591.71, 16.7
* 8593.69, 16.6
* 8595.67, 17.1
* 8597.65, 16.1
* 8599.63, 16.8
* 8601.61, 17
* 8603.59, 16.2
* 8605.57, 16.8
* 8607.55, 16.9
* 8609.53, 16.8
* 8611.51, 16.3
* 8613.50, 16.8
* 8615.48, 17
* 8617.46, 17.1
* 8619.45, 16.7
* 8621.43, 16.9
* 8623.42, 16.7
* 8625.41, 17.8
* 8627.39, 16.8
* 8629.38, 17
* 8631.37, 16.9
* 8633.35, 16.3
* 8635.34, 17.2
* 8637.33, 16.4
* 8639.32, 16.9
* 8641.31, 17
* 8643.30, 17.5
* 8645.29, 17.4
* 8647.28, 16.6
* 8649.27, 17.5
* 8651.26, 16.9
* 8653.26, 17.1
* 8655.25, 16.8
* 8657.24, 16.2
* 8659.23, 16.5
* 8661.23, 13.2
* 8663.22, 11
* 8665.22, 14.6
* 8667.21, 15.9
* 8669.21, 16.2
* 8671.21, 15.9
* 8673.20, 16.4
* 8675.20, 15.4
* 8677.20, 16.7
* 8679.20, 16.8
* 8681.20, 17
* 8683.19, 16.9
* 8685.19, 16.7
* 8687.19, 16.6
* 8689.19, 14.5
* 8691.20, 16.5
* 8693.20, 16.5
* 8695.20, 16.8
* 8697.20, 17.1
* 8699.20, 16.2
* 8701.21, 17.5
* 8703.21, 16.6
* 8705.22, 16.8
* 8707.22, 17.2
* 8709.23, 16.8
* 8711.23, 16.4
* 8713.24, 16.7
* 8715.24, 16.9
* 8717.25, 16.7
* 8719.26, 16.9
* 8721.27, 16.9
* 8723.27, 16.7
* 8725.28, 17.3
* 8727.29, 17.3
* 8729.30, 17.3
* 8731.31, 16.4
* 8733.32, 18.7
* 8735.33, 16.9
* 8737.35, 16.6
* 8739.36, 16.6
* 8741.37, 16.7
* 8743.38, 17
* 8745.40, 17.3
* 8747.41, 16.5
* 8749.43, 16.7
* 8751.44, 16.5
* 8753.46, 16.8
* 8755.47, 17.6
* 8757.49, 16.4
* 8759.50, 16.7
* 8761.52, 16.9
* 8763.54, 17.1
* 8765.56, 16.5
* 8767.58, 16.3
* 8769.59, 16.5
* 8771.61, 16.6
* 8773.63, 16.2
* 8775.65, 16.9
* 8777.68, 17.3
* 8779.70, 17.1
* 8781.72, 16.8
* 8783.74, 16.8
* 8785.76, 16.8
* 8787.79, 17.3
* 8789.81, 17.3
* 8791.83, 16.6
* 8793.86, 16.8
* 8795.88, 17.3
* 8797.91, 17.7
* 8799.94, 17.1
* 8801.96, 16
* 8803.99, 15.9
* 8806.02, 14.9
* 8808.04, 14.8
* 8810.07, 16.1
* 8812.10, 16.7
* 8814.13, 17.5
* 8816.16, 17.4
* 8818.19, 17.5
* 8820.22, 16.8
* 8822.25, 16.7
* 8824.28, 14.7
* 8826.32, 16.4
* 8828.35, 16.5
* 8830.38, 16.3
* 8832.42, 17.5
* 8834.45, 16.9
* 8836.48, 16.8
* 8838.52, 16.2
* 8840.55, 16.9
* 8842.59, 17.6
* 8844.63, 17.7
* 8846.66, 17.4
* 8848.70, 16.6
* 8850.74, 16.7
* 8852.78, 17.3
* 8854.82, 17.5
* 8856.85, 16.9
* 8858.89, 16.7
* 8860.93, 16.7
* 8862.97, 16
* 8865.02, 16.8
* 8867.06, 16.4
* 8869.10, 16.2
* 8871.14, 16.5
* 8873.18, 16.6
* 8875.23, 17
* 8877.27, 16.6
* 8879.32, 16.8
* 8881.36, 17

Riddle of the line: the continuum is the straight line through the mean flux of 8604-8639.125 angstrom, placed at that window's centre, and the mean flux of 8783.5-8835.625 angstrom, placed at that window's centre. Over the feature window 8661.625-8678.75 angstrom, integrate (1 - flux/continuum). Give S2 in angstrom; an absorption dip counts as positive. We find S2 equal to 1.6 angstrom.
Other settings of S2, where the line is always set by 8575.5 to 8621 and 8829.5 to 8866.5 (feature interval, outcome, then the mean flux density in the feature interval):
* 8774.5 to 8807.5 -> 0.3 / 16.8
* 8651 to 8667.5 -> 1.6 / 15.3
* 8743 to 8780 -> 0.3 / 16.8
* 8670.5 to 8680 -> 0.4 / 16.2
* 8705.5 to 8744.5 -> -0.1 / 16.9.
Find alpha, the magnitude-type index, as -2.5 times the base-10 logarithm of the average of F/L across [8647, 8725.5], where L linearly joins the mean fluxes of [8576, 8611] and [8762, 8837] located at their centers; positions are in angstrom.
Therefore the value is 0.03 mag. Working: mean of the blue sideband 16.9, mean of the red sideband 16.7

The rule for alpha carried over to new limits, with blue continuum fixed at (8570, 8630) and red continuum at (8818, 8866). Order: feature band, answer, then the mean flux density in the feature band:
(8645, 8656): -0.01 mag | 17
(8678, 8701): 0.02 mag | 16.5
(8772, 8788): 0.00 mag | 16.9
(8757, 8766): 0.00 mag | 16.8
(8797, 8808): 0.04 mag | 16.2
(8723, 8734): -0.03 mag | 17.3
